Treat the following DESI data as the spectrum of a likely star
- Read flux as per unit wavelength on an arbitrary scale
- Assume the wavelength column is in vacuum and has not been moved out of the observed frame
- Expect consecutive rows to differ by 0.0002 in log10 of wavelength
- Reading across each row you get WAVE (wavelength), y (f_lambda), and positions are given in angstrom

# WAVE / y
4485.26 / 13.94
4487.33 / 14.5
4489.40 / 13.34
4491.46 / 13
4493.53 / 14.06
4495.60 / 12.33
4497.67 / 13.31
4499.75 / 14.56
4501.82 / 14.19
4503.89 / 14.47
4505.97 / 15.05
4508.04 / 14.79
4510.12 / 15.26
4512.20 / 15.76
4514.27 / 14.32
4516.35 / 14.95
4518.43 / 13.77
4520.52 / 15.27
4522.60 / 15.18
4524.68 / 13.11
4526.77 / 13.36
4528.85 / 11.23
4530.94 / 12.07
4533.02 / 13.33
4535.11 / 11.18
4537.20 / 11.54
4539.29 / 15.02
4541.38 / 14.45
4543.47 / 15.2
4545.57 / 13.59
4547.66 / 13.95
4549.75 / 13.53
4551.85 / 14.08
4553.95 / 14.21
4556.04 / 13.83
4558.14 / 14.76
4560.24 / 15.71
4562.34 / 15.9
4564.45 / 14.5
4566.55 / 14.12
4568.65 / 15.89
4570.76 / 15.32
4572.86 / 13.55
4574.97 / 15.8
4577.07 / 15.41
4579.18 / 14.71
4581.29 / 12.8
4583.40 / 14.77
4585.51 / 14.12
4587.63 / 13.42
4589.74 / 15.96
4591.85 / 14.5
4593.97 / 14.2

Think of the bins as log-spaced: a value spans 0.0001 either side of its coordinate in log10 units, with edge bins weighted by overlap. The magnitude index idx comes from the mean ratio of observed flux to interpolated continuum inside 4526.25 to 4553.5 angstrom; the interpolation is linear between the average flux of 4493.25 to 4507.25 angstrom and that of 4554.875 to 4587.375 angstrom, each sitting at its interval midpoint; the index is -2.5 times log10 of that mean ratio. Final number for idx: 0.09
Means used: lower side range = 14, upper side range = 14.7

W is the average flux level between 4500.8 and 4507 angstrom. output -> 14.6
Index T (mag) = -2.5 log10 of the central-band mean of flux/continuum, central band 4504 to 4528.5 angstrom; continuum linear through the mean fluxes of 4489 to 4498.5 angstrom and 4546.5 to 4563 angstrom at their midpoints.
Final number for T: -0.066 mag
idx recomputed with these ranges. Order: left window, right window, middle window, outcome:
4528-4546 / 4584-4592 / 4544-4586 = -0.052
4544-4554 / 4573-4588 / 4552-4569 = -0.052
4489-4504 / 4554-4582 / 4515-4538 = 0.071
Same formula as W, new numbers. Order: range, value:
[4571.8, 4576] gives 14.7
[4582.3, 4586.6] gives 14.4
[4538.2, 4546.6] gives 14.5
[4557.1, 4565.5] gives 15.2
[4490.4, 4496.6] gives 13.1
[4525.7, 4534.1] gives 12.5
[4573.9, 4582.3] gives 14.7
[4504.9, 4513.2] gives 15.2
